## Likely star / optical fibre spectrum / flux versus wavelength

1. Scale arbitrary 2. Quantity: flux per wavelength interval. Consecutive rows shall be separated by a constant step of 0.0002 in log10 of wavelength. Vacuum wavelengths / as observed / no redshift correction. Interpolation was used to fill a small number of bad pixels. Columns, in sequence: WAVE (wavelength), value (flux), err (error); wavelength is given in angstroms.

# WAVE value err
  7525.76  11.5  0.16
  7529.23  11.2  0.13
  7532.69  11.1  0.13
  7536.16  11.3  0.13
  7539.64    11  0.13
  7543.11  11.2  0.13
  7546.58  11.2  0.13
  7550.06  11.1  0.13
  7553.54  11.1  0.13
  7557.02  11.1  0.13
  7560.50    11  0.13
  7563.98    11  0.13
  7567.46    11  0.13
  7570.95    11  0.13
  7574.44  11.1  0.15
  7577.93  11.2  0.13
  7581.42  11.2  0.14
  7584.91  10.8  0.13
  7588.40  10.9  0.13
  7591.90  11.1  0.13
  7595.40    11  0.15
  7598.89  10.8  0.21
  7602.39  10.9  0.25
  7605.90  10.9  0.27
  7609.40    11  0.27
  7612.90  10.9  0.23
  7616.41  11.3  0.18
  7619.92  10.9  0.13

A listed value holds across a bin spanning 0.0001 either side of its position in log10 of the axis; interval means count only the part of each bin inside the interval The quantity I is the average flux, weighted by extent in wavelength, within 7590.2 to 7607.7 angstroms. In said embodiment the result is 10.9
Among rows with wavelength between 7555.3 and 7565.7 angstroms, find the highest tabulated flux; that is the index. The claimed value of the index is 11.1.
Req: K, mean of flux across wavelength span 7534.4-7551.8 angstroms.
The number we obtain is 11.2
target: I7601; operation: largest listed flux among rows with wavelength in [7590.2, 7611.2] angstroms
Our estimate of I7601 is 11.1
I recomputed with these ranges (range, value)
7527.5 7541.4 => 11.2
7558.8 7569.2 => 11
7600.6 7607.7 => 10.9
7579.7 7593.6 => 11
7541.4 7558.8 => 11.1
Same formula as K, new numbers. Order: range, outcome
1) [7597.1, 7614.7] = 10.9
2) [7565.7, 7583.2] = 11.1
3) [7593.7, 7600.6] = 10.9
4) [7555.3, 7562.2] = 11.1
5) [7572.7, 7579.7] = 11.1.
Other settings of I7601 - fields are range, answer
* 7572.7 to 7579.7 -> 11.2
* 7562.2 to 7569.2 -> 11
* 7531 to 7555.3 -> 11.3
